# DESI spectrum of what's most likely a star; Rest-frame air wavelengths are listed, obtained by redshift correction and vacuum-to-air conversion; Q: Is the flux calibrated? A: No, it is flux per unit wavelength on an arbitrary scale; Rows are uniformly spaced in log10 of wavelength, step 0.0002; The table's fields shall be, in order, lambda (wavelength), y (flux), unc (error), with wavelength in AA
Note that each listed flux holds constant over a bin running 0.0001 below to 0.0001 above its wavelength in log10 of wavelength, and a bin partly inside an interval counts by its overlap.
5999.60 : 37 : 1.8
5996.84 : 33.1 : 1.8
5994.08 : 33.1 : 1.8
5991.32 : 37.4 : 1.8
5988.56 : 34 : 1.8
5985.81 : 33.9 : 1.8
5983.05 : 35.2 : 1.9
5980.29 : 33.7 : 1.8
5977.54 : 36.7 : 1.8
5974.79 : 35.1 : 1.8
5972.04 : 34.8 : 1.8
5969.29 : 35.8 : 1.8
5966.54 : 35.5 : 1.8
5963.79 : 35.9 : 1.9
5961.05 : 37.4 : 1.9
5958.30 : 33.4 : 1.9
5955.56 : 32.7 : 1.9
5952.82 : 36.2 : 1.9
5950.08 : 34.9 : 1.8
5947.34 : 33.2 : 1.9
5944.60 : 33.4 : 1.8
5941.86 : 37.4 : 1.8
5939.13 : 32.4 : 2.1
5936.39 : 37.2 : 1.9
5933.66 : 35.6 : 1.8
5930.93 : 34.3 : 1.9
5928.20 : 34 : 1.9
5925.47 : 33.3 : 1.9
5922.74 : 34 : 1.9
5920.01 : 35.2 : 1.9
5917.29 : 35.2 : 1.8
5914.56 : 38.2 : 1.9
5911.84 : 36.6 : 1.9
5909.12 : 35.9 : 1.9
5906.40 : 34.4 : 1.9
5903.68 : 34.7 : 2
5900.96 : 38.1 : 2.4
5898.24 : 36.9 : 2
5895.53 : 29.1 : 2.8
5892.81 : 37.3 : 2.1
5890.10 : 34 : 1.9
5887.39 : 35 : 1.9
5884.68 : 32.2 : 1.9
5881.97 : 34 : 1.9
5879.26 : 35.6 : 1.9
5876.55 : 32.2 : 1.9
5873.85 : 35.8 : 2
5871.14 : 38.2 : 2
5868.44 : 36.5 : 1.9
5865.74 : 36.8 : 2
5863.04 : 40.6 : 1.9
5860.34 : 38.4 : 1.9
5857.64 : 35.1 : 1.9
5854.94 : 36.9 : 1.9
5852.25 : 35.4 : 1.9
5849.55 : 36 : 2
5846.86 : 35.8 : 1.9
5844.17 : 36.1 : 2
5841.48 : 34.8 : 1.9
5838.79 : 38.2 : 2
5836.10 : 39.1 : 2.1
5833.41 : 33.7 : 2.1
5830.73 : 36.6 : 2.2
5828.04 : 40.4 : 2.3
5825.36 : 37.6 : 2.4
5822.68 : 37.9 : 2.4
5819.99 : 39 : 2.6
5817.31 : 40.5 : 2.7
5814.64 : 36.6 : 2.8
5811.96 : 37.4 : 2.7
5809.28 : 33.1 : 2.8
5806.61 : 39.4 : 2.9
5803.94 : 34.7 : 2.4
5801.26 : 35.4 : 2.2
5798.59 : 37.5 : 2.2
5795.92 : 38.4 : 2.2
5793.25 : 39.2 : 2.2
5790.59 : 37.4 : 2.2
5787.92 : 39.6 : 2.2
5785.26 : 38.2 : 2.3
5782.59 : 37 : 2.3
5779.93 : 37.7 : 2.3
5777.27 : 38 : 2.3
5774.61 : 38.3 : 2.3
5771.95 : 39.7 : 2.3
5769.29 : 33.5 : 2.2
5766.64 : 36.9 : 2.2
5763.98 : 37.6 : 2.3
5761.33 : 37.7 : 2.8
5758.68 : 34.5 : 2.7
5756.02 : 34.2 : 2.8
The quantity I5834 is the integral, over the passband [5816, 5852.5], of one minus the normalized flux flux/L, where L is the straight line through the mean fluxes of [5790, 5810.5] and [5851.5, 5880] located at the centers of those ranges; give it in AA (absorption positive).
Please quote -0.5 AA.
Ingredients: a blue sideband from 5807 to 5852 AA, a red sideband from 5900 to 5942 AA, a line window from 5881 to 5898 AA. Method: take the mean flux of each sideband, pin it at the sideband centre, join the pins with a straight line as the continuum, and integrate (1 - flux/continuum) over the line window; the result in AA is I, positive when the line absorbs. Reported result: 1.0 AA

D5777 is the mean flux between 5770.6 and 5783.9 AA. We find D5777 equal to 38.1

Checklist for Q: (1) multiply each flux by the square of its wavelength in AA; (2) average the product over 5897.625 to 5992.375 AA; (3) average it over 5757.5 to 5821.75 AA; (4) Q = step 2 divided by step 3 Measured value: 1.0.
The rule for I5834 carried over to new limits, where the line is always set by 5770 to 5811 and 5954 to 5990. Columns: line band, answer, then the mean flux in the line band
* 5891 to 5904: 0.3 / 35.2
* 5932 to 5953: 0.2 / 35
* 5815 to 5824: -0.4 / 38.9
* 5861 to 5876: -0.4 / 37.3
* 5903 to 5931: 0.5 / 35.1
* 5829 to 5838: 0.0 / 36.7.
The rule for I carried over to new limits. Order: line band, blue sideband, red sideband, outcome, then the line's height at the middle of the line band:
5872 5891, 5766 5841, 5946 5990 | 1.08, 36.3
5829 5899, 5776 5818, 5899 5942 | 1.04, 36.3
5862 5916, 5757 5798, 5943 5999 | 0.60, 36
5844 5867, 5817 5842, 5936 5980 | 0.23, 37.2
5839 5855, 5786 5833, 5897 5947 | 0.41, 36.9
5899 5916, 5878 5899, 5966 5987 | -0.97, 34.4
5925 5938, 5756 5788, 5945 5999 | 0.14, 35.3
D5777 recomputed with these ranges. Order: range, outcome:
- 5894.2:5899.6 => 33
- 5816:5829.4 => 39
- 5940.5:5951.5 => 34.7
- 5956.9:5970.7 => 35.6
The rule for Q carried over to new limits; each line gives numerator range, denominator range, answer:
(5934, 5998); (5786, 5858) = 0.99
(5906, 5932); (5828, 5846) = 0.98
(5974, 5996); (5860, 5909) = 1.02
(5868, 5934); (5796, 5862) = 0.97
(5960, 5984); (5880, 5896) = 1.08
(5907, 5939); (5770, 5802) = 0.97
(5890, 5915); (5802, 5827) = 0.98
